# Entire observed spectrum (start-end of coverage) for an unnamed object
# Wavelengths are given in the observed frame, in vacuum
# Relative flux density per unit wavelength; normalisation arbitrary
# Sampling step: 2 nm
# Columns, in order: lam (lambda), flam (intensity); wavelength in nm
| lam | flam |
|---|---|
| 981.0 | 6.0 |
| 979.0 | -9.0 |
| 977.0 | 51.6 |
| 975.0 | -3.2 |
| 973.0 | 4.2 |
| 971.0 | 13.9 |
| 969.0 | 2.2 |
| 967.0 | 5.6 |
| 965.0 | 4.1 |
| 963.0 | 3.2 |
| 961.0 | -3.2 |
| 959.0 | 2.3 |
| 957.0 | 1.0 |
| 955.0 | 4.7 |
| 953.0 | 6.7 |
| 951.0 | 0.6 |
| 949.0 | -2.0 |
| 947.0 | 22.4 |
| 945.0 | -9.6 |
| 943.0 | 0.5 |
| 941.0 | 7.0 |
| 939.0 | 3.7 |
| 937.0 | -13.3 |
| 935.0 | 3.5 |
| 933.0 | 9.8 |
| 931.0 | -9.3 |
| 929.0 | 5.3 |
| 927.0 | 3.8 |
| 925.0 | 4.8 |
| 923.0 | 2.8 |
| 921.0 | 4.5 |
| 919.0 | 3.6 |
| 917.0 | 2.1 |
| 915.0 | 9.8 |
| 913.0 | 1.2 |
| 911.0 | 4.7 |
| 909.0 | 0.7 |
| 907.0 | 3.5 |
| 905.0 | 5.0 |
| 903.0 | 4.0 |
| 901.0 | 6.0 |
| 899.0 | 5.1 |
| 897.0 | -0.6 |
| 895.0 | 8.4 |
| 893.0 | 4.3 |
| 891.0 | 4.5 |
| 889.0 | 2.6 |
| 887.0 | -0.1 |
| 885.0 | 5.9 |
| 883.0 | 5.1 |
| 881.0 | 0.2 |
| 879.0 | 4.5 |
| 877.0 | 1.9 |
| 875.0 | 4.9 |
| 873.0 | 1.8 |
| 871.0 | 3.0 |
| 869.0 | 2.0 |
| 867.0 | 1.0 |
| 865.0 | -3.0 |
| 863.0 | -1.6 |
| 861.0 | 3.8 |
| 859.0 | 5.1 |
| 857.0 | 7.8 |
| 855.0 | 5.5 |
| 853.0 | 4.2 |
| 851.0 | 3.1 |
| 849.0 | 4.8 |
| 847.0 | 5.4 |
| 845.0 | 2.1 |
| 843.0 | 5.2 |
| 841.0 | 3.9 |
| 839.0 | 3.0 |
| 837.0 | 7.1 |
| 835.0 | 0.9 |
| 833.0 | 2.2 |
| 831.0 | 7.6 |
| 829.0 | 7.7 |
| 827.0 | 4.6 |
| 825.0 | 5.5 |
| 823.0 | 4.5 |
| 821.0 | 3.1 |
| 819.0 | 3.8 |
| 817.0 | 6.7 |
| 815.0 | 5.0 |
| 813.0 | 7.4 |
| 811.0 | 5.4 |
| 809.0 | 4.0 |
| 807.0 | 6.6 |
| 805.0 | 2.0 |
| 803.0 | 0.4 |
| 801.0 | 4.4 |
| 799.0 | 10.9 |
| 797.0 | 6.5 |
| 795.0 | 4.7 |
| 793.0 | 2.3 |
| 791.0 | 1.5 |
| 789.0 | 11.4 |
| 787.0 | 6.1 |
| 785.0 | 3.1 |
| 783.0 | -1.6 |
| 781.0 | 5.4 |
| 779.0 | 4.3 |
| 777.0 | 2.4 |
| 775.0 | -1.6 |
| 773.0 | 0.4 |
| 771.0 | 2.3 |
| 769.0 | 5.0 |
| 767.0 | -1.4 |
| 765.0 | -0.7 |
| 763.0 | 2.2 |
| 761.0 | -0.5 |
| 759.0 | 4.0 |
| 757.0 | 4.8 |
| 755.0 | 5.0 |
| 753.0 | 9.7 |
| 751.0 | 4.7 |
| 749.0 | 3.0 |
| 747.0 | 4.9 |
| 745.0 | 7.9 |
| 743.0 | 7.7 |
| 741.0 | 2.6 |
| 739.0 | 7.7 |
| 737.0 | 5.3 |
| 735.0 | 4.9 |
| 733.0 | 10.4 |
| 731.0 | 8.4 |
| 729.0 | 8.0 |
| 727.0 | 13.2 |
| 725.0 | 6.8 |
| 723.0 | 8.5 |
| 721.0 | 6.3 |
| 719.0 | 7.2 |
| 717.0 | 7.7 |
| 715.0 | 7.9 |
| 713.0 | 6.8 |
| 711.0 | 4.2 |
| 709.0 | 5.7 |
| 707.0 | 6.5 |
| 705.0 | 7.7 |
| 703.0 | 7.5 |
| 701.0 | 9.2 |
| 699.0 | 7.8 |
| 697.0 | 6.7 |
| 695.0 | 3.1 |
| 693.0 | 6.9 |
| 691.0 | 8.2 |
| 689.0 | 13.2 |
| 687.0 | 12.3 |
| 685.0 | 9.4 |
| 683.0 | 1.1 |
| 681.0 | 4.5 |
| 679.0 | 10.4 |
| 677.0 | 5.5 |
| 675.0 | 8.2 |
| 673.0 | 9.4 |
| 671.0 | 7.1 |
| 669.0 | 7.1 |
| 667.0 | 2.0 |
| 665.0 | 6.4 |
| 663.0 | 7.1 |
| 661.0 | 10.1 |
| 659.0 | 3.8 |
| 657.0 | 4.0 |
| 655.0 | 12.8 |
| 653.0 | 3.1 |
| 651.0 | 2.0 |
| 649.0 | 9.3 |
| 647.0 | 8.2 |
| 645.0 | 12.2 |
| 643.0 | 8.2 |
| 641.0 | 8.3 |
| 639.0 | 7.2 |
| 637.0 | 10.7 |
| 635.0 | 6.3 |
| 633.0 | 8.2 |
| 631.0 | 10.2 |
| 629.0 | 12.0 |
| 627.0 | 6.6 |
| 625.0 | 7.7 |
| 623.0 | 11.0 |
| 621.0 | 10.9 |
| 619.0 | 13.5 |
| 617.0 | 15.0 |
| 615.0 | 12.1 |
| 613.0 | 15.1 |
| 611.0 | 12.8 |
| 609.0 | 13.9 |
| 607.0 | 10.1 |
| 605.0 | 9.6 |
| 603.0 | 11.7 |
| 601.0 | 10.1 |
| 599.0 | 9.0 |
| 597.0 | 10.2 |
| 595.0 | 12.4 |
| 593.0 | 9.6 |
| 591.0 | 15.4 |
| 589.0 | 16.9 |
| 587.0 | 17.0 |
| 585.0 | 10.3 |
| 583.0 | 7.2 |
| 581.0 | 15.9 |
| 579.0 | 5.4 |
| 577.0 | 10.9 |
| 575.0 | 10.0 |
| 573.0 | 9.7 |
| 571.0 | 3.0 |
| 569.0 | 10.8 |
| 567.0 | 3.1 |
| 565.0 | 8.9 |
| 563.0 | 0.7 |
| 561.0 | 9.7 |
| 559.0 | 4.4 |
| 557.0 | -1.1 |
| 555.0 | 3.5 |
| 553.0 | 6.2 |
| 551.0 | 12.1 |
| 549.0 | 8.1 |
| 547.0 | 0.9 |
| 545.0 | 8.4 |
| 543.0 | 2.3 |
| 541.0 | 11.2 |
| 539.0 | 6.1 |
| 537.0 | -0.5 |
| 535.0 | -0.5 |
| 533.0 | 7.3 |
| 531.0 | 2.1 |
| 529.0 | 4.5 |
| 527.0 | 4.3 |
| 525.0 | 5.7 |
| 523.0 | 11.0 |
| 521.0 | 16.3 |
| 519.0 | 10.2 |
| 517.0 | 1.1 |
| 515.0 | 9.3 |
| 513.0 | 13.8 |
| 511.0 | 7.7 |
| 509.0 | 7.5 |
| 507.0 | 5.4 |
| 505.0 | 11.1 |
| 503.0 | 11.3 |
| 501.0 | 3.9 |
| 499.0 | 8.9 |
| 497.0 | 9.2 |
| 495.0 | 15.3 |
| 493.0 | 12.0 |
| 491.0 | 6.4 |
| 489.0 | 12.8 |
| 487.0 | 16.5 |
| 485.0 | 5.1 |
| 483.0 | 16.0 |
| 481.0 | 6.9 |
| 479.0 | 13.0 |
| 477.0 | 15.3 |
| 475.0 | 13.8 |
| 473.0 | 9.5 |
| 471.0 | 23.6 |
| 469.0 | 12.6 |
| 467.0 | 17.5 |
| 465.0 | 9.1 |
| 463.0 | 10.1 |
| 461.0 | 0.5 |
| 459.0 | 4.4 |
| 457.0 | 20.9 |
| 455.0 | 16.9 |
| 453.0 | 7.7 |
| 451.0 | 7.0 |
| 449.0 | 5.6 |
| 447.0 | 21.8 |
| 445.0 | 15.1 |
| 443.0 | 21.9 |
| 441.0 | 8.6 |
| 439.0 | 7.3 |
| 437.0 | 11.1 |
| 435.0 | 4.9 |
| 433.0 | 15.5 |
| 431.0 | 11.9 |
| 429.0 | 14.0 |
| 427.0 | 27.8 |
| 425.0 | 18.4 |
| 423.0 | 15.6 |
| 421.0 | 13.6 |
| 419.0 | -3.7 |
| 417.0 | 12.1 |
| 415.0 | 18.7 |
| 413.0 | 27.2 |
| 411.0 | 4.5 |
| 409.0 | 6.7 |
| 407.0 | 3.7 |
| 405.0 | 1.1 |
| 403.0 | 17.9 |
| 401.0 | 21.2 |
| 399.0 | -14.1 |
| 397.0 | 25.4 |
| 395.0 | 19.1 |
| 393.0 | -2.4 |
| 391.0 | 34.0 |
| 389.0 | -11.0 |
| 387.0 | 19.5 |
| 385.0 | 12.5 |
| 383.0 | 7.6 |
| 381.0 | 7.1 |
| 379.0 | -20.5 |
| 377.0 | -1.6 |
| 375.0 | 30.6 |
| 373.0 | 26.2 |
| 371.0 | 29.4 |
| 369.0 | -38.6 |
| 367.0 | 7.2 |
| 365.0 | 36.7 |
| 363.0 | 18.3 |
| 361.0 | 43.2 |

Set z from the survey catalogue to 1.62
